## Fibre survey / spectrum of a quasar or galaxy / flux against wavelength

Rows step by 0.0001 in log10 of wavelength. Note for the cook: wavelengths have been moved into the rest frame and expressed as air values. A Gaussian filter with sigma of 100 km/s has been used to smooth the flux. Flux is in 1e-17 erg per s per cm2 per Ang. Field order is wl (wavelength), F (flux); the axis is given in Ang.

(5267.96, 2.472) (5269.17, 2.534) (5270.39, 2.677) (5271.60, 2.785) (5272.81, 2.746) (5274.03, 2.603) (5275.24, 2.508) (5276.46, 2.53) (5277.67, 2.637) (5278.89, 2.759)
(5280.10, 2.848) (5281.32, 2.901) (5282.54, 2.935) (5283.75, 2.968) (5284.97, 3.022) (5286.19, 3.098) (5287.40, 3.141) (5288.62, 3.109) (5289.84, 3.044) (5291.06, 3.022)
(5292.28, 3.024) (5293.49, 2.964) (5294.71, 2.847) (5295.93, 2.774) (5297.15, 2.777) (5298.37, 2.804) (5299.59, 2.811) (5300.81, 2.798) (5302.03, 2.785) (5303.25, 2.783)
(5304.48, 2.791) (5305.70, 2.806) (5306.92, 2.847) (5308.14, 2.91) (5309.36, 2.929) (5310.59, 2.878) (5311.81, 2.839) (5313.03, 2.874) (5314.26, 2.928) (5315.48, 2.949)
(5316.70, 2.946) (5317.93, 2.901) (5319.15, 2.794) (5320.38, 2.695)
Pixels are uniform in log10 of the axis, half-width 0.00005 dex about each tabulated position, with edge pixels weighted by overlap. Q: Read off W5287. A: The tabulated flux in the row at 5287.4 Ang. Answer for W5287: 3.141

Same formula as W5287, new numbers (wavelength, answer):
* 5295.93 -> 2.774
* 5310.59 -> 2.878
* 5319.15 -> 2.794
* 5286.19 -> 3.098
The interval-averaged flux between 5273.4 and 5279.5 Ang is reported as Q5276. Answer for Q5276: 2.61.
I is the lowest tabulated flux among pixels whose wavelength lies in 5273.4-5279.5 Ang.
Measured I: 2.508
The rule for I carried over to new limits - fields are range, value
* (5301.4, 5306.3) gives 2.783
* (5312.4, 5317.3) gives 2.874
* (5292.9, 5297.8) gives 2.774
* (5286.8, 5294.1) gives 2.964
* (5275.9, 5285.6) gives 2.53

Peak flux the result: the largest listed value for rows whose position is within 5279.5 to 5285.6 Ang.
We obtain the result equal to 3.022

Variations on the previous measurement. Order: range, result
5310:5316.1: 2.949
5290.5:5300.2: 3.024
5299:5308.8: 2.91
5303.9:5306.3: 2.806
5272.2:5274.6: 2.746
